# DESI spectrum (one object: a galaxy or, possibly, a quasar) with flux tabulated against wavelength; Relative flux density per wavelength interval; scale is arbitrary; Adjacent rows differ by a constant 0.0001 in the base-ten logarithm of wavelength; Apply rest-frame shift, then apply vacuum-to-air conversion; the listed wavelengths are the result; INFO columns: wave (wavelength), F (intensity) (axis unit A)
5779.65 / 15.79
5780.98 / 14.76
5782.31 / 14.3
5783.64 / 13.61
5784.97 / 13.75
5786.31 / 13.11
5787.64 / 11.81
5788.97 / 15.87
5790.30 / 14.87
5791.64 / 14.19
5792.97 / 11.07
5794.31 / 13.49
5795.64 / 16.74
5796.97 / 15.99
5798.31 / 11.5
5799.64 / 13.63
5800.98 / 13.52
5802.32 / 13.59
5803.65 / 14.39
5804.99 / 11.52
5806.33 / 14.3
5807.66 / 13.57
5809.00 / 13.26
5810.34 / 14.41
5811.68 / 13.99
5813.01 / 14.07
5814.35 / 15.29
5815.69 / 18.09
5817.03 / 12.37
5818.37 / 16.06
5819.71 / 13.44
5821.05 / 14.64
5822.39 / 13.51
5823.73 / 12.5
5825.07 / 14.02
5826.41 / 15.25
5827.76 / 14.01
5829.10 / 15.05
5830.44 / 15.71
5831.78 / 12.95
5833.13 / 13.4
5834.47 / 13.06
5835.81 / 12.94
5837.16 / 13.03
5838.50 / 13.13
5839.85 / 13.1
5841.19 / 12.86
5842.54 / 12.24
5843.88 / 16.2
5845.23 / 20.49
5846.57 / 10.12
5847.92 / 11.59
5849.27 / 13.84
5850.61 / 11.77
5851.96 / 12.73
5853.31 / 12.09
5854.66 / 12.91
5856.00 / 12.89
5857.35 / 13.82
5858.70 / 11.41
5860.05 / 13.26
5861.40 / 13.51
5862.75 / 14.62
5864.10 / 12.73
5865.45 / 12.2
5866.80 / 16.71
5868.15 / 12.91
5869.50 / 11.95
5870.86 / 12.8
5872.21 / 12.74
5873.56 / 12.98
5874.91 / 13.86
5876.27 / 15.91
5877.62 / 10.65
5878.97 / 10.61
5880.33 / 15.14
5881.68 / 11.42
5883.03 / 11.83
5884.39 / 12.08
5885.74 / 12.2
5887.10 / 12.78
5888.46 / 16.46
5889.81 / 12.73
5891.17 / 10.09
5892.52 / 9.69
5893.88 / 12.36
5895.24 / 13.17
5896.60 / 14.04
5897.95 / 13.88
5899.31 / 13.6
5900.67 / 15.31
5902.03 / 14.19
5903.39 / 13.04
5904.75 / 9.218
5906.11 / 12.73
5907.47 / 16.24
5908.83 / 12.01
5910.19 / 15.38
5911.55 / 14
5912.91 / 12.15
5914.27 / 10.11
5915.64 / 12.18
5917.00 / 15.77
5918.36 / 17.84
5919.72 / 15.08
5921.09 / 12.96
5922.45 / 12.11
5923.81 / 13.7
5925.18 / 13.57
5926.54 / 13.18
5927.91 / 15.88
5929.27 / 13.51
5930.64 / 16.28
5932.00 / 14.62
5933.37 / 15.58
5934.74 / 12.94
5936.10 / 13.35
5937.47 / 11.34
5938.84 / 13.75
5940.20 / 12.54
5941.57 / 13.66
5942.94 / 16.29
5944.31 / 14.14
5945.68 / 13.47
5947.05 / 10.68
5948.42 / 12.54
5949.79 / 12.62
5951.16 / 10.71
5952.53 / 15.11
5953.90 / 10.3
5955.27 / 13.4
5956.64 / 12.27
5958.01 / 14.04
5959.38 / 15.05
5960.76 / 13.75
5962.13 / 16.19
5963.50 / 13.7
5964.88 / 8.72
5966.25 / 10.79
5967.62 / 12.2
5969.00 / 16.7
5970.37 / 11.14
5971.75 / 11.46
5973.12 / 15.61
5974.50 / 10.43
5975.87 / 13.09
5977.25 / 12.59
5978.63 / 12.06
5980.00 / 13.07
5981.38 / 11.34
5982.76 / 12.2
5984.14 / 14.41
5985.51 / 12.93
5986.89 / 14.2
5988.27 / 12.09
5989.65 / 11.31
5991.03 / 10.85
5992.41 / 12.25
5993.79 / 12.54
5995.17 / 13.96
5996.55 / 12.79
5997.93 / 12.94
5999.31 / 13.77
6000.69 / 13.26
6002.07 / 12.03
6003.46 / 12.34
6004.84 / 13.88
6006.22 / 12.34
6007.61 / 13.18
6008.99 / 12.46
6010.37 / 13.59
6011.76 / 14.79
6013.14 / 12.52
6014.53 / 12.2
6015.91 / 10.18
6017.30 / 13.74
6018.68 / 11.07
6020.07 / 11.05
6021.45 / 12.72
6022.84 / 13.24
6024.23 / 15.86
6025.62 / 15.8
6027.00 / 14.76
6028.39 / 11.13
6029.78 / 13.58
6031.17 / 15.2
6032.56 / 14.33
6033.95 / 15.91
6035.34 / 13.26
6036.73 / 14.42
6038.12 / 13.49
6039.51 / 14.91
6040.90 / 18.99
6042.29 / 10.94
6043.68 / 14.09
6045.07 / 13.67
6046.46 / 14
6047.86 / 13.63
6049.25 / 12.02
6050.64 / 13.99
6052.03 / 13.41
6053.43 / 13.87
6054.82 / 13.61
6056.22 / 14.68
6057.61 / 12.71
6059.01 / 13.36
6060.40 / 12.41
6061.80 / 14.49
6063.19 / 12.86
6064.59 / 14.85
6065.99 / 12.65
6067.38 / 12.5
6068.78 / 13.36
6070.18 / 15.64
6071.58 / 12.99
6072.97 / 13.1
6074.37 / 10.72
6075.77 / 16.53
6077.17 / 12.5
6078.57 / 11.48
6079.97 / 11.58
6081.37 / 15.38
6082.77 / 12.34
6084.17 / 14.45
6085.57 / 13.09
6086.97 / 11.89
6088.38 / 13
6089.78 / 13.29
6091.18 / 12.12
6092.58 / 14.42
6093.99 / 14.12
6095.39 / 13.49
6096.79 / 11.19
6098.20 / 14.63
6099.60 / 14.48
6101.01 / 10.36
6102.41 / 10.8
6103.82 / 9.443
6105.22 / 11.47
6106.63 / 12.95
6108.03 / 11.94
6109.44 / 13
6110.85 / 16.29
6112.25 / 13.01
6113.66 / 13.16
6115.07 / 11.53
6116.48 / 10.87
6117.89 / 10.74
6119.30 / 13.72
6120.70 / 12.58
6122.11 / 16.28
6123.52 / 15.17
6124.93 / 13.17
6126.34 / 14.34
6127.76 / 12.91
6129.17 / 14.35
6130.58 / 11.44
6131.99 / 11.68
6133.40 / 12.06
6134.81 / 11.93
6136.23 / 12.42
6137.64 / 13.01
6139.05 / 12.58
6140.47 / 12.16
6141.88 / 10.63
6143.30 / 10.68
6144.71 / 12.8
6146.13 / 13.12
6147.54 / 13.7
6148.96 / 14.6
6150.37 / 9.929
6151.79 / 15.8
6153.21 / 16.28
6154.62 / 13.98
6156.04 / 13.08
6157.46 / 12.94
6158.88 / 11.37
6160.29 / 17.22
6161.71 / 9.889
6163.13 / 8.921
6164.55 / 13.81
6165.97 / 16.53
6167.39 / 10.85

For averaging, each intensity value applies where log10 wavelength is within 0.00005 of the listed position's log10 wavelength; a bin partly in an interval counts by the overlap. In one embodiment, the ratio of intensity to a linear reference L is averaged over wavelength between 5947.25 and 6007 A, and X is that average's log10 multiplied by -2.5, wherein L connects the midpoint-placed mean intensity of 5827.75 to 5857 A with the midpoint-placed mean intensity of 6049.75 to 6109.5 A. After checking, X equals 0.04 mag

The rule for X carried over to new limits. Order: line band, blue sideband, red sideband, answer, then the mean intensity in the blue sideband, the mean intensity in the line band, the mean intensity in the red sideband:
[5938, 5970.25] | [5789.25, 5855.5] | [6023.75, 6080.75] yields 0.05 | 13.8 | 13.1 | 13.7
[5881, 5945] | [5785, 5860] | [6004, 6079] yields 0.02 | 13.7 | 13.4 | 13.5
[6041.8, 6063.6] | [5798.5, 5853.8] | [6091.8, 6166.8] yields -0.02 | 13.8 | 13.4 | 12.9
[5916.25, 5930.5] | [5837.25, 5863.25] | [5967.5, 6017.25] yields -0.11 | 13.3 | 14.4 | 12.8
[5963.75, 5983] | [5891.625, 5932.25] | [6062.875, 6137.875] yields 0.09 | 13.6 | 12.3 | 12.9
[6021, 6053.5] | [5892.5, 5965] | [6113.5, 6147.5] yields -0.08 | 13.5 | 14.1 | 12.7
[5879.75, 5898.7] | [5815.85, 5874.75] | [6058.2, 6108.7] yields 0.06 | 13.5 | 12.7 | 12.9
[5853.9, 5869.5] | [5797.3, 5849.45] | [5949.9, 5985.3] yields 0.02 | 13.9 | 13.3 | 12.8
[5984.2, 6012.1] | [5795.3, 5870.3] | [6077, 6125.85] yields 0.03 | 13.7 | 12.9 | 12.9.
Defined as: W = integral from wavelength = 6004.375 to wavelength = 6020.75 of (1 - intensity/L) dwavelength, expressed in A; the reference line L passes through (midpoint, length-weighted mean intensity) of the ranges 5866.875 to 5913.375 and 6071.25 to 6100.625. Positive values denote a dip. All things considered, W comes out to 0.7 A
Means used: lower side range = 13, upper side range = 13.2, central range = 12.6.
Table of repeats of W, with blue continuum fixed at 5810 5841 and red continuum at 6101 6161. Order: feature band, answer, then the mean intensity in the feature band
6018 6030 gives 0.0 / 13.2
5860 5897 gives 2.6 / 12.9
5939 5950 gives 0.2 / 13.3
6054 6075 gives -0.4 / 13.3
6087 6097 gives -0.1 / 13.1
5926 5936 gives -0.6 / 14.5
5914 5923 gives -0.1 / 13.9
